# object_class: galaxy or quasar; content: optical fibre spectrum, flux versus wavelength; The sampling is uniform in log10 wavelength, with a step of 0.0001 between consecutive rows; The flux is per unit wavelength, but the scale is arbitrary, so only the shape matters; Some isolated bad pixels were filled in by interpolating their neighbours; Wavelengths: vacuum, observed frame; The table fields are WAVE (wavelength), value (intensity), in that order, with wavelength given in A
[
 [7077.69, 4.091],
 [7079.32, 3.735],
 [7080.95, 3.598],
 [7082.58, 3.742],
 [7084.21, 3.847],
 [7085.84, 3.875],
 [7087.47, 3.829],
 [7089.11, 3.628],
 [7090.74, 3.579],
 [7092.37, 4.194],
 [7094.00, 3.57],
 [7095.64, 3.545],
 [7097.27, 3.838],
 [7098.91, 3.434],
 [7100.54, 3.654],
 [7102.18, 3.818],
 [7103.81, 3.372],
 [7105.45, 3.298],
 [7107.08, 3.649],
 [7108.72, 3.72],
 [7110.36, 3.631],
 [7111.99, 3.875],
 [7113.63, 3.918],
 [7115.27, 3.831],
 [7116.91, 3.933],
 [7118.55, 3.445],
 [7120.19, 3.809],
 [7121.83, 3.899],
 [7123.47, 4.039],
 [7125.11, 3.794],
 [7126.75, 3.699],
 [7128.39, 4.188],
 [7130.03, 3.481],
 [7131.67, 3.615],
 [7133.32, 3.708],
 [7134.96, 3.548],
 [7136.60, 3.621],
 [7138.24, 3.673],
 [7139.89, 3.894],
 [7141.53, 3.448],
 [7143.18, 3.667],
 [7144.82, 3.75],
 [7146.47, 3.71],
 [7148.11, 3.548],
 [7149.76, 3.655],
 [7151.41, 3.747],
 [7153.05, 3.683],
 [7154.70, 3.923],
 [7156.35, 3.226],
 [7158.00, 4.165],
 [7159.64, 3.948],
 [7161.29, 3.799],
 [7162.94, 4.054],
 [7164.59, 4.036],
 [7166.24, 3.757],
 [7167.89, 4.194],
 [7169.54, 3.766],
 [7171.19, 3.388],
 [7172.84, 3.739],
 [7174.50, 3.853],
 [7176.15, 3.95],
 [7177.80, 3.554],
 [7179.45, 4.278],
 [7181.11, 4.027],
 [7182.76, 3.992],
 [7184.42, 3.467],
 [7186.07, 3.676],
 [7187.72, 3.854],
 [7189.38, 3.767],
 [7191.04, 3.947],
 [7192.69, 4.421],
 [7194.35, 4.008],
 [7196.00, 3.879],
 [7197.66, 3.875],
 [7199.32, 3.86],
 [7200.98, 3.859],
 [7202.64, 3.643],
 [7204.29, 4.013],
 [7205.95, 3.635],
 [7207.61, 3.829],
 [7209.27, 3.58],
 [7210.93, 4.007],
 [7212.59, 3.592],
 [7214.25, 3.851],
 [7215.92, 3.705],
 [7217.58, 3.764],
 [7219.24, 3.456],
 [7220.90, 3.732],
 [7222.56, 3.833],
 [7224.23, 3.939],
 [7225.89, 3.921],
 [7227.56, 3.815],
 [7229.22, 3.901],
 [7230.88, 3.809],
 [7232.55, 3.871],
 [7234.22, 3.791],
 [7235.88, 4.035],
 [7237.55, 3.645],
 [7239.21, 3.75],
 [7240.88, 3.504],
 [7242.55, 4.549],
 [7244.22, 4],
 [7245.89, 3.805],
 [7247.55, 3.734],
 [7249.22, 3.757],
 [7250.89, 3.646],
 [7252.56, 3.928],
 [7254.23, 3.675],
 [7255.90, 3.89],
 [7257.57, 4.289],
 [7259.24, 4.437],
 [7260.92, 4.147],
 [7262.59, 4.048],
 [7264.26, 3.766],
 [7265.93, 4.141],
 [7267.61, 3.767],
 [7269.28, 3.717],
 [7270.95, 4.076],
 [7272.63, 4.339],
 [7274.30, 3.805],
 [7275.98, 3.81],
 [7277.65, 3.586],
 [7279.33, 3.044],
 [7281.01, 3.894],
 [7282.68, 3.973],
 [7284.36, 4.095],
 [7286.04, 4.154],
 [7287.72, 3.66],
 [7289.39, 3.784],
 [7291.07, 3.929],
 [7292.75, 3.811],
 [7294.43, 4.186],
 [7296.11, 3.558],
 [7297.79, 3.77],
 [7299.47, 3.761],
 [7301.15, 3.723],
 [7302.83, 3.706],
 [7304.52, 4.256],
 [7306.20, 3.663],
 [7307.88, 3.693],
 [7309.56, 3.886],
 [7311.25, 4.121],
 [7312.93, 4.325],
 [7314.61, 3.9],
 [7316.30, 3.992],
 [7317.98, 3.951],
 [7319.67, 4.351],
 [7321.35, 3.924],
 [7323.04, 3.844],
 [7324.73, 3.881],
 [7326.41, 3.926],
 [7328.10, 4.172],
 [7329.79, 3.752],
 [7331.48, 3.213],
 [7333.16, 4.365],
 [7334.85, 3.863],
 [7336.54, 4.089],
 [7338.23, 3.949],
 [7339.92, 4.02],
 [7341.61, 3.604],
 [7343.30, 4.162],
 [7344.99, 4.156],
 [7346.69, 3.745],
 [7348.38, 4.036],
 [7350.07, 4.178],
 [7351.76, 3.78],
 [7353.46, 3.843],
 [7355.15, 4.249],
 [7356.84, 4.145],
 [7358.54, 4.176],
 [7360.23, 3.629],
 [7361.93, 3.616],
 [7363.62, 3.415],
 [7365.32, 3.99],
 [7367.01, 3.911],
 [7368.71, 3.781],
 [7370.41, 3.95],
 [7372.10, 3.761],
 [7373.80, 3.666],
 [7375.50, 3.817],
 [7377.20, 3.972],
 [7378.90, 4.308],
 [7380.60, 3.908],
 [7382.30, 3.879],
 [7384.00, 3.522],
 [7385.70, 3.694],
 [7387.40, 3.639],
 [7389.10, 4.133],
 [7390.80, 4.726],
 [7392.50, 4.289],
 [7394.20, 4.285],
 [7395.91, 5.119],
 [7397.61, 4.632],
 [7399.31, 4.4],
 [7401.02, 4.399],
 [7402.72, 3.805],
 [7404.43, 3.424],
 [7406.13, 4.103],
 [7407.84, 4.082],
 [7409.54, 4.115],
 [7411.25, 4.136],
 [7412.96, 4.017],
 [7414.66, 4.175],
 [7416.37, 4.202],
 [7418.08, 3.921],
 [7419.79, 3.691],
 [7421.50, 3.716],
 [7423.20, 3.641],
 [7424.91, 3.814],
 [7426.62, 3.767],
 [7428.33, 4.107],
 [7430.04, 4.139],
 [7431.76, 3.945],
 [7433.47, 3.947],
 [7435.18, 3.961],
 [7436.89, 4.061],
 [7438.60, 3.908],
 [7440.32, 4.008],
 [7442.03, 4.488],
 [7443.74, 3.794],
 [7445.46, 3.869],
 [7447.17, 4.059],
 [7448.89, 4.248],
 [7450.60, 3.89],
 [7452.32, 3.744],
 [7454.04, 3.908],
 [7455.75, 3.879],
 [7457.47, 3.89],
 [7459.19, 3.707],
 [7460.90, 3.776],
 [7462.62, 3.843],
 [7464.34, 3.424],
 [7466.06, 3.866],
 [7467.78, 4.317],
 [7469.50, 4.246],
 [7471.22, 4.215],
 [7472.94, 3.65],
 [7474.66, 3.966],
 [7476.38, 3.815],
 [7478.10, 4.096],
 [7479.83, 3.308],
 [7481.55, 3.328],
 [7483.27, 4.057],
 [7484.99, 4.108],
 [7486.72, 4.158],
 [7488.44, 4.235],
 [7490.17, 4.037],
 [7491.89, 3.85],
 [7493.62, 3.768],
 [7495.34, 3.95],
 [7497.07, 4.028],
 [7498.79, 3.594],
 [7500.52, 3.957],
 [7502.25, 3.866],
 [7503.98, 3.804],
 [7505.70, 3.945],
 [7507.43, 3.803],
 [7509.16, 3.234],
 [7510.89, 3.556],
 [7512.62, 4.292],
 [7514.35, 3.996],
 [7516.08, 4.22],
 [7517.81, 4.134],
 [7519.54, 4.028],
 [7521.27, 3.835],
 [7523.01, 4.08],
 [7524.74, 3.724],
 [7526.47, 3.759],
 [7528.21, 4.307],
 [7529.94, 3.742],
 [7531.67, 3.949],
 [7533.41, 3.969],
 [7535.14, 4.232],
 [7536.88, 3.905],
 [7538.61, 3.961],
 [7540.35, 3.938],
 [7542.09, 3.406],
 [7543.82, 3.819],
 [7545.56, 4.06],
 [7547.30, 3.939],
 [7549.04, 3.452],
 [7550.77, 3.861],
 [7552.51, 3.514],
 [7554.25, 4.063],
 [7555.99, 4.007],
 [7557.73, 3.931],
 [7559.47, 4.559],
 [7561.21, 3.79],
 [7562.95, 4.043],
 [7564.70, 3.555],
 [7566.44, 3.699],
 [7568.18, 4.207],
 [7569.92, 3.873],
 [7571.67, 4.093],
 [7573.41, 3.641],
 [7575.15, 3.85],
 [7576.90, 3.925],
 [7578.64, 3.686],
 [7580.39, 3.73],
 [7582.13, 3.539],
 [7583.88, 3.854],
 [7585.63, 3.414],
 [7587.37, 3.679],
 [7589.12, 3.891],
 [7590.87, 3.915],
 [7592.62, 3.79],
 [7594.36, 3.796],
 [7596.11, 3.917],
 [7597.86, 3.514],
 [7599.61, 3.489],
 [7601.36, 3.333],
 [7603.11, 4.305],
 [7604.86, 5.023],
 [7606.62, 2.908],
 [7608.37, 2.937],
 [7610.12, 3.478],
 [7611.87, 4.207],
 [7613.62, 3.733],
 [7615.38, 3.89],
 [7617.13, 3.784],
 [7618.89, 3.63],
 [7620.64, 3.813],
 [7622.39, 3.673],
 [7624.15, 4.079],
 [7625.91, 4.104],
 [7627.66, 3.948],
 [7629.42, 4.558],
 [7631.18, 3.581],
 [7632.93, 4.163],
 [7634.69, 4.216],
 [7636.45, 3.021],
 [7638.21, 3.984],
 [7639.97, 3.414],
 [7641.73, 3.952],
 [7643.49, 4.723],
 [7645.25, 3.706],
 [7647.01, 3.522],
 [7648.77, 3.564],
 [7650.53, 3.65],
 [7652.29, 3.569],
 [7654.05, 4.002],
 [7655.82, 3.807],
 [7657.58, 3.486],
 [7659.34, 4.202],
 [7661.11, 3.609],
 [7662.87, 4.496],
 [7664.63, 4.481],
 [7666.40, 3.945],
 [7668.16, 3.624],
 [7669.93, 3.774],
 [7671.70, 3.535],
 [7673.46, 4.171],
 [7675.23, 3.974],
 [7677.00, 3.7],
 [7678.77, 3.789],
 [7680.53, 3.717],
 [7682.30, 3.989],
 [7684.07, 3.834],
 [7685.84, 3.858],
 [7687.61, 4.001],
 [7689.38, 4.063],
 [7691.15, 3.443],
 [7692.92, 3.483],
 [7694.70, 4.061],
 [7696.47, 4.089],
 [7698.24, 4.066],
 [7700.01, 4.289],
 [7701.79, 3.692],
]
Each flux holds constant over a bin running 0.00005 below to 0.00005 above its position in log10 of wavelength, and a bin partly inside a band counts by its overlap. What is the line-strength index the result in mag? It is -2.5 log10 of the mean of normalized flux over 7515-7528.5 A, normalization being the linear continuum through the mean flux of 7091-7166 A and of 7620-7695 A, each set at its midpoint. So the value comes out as -0.05 mag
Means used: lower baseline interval 3.73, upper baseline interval 3.87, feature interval 4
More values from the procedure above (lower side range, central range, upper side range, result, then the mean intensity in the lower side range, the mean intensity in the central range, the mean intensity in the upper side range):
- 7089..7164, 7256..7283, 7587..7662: -0.05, 3.72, 3.93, 3.8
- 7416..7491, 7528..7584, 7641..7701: 0.01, 3.92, 3.88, 3.89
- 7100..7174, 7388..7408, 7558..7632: -0.13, 3.74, 4.28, 3.82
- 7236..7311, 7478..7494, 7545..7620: -0.02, 3.87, 3.89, 3.8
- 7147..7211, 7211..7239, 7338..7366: 0.02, 3.83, 3.8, 3.92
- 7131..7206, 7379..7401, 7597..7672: -0.10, 3.8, 4.2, 3.83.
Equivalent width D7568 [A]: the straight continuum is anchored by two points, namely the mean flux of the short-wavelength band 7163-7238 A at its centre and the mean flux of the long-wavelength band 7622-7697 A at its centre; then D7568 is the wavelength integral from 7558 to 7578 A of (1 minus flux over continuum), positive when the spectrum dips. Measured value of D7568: -0.3 A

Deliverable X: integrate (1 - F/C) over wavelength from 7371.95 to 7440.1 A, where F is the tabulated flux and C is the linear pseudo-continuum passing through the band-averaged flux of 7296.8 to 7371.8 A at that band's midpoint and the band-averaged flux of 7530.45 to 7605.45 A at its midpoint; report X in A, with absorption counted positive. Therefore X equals -2.2 A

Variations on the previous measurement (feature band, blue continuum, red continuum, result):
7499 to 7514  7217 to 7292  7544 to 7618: 0.1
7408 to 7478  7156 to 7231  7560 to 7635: -2.2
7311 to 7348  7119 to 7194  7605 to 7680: -1.5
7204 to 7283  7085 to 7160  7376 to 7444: 0.2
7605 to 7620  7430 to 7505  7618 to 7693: 0.9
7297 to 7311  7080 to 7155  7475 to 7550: -0.1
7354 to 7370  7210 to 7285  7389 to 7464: 0.4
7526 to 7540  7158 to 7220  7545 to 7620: -0.6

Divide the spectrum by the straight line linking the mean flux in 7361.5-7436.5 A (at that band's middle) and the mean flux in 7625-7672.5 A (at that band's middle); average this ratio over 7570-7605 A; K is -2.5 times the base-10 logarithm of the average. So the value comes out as 0.03 mag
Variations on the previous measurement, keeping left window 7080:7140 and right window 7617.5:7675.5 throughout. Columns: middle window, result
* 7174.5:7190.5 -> -0.03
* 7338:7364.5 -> -0.04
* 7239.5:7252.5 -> -0.03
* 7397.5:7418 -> -0.08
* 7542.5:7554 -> 0.02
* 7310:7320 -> -0.08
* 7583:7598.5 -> 0.03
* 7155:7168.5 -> -0.04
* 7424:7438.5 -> -0.04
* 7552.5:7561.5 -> -0.05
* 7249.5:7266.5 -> -0.06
